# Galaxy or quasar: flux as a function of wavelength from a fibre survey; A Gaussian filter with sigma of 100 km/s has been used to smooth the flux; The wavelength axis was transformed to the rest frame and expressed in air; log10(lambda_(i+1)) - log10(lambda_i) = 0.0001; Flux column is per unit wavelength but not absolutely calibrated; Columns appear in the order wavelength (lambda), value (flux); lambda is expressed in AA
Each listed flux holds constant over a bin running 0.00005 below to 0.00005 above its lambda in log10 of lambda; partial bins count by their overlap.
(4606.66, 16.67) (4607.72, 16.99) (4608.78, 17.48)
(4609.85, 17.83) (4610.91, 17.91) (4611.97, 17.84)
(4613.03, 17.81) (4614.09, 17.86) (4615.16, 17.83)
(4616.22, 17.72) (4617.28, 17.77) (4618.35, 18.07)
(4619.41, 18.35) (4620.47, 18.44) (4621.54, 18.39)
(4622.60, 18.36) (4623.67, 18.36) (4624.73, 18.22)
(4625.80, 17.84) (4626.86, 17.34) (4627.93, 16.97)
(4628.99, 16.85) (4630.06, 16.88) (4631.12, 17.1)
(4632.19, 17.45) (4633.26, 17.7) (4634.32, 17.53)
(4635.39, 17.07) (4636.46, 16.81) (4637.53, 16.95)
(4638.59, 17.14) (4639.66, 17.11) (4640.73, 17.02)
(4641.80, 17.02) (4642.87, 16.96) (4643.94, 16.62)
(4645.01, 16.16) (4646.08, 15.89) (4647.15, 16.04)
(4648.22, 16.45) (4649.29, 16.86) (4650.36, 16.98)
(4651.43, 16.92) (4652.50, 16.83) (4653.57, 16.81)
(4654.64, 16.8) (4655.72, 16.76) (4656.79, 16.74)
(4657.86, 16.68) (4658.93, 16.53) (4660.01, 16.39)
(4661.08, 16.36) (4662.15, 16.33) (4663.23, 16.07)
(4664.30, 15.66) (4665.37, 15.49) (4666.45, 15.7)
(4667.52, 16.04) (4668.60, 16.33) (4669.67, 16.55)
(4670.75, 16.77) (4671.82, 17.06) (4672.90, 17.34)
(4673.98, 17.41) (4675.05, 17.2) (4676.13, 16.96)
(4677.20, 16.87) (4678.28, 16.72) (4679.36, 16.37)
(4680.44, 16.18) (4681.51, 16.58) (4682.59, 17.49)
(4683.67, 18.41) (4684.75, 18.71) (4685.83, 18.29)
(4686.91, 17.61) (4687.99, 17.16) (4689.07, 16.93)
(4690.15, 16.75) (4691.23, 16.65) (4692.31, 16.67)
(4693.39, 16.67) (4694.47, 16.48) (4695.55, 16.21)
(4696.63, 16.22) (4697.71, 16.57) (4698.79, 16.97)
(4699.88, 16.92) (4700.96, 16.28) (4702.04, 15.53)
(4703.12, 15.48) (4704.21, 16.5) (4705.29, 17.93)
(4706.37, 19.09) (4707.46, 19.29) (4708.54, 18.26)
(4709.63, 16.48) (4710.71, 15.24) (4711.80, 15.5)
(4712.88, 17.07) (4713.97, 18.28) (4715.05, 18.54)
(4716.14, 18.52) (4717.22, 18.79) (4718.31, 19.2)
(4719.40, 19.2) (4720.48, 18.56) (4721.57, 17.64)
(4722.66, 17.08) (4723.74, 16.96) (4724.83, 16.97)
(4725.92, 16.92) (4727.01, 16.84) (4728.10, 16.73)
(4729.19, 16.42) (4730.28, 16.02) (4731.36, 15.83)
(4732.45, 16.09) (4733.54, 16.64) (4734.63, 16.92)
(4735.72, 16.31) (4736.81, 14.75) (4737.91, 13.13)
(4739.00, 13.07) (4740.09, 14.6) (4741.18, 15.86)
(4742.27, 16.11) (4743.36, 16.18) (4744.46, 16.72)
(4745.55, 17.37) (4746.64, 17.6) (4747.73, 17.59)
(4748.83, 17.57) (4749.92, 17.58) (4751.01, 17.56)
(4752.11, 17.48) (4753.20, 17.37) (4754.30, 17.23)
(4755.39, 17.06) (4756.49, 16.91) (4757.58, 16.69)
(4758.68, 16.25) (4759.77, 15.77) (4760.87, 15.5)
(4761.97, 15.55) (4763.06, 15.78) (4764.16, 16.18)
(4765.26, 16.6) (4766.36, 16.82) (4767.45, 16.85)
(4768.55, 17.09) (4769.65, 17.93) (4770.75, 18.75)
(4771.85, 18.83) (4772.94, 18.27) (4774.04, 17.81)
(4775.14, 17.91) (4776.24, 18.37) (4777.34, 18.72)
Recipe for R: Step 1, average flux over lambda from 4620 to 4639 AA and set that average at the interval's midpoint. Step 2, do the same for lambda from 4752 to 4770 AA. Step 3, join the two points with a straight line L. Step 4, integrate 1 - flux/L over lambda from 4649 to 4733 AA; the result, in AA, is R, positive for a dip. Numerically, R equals 0.7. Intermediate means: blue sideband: 17.5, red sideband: 16.6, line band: 17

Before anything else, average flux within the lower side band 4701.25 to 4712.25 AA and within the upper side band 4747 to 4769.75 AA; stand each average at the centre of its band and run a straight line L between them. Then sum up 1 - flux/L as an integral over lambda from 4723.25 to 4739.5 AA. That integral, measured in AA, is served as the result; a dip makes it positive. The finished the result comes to 0.9 AA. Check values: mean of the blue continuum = 16.9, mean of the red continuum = 16.8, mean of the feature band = 16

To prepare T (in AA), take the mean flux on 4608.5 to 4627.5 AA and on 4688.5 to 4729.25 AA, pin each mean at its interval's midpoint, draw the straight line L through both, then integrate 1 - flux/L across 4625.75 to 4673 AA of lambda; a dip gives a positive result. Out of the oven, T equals 2.6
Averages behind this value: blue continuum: 18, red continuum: 17.2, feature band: 16.7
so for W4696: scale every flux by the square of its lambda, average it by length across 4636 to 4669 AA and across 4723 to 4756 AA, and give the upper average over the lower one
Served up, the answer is 1.03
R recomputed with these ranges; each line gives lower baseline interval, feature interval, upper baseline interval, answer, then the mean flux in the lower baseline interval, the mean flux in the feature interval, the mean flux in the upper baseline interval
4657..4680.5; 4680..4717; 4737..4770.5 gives -1.4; 16.5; 17.1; 16.5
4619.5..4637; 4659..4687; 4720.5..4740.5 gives 0.3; 17.6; 16.8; 16.1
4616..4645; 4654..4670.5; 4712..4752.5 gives 0.9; 17.5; 16.3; 16.9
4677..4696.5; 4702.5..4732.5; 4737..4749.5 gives -1.7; 17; 17.4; 16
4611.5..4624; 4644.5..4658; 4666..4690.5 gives 0.7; 18.1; 16.6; 17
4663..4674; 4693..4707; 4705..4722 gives 0.6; 16.4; 16.7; 18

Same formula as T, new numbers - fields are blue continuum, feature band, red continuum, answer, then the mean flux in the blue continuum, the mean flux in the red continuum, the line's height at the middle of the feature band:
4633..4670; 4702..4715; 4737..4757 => -0.5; 16.6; 16.5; 16.5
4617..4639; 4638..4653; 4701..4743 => 0.6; 17.6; 16.8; 17.5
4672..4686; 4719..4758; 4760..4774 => 1.0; 17.2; 17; 17.1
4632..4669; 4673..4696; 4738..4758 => -0.6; 16.6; 16.6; 16.6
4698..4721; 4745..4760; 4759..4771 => -0.4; 17.5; 16.6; 16.8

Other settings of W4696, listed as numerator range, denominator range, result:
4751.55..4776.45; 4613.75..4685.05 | 1.05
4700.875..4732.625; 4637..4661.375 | 1.06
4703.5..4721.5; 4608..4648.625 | 1.07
